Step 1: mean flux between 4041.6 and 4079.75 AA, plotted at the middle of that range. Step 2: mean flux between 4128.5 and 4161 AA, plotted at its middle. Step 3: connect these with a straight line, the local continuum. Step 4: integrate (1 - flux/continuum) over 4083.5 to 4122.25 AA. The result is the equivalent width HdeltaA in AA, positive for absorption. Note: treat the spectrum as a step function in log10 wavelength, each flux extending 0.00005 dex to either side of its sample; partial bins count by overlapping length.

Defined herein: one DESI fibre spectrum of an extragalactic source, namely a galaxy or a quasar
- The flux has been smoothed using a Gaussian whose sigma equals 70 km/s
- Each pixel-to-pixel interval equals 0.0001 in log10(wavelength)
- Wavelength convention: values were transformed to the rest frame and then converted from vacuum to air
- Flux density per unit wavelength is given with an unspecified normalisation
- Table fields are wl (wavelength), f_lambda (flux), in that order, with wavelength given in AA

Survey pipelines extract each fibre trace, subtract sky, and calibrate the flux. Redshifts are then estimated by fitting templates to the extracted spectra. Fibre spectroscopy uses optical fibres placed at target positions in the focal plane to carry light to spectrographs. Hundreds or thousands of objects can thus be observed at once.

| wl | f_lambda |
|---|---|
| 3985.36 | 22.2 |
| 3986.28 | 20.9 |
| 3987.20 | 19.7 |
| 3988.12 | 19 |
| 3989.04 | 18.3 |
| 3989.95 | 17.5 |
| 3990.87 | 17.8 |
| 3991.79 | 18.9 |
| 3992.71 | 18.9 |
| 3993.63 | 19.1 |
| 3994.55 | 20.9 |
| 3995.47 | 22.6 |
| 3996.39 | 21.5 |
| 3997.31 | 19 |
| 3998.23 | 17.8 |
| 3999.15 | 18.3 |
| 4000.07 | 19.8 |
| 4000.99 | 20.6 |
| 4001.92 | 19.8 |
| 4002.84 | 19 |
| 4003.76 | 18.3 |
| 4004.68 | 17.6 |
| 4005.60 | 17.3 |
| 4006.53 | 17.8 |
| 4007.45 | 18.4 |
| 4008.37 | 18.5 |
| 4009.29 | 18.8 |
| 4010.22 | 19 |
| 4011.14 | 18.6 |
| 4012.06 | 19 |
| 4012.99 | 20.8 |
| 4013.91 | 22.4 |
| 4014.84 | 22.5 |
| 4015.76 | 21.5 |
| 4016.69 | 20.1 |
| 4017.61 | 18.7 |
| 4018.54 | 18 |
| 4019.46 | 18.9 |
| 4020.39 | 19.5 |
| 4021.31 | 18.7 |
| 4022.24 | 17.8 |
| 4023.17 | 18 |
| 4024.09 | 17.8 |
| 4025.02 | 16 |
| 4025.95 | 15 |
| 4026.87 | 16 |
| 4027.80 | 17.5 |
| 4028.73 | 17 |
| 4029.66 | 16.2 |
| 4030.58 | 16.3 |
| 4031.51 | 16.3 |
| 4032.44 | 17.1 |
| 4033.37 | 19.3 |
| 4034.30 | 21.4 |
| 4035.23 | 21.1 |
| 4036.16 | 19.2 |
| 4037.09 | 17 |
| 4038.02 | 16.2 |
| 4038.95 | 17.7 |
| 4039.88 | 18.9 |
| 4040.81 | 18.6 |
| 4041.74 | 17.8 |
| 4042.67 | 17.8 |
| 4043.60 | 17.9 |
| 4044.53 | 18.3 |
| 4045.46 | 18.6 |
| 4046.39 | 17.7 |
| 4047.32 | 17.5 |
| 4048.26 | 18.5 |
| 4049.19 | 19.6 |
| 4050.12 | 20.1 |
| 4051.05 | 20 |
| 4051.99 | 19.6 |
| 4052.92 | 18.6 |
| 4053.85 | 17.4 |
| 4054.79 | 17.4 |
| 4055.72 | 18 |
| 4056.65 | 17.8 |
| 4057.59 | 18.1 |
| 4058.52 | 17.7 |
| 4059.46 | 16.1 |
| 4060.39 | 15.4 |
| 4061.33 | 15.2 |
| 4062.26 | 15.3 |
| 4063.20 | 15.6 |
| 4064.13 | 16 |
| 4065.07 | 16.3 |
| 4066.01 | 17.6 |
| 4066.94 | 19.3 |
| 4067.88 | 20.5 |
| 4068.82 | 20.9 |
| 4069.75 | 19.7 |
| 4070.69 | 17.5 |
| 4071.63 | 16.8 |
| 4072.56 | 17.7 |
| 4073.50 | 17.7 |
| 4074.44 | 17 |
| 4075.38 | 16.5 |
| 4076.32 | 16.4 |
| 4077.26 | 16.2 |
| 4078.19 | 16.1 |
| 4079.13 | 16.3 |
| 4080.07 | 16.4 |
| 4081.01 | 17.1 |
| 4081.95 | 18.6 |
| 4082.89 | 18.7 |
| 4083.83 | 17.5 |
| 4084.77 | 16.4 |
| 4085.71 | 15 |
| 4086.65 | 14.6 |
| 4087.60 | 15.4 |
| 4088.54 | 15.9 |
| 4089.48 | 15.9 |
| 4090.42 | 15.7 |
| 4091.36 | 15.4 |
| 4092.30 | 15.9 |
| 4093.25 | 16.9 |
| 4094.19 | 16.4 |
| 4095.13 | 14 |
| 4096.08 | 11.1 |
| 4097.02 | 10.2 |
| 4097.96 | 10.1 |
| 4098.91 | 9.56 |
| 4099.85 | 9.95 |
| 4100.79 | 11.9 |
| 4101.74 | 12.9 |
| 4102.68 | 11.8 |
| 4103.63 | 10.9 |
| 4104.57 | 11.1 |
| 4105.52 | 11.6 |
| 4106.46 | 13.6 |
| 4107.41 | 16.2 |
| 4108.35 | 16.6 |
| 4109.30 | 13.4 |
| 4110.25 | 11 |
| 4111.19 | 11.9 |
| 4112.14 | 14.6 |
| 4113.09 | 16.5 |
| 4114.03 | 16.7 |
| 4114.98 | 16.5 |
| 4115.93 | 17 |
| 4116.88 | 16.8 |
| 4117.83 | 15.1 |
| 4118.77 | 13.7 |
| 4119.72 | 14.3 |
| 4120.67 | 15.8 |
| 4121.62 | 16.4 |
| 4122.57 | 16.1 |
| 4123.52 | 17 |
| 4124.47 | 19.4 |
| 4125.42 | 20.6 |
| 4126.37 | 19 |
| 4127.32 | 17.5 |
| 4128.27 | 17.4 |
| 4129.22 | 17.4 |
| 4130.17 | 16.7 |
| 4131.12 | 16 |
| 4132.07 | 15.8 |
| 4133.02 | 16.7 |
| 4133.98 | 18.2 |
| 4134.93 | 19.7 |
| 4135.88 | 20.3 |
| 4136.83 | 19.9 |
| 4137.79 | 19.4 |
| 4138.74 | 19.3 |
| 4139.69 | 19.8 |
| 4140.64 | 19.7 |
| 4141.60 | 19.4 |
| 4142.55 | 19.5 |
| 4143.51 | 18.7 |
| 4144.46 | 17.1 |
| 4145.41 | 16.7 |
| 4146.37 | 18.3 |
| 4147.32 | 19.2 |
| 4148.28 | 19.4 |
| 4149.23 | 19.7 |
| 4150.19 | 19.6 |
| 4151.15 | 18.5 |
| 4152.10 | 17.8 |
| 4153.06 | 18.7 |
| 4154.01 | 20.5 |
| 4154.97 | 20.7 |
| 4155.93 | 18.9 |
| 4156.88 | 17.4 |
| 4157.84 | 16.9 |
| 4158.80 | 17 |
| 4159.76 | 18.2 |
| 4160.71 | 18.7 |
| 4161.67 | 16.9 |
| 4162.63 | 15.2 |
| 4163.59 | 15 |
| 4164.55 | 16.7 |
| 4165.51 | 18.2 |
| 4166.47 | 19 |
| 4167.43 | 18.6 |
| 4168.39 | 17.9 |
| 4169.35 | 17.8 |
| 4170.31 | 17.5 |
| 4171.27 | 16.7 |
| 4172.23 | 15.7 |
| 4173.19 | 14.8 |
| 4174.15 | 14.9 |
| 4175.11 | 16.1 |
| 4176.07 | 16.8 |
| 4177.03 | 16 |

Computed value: 8.3 AA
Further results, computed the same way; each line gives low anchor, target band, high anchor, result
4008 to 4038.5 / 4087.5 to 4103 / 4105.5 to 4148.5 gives 3.60 AA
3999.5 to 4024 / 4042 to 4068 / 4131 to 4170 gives 1.61 AA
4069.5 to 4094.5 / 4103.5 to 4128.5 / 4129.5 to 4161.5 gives 3.10 AA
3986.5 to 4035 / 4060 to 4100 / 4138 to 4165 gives 5.49 AA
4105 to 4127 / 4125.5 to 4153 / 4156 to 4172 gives -3.35 AA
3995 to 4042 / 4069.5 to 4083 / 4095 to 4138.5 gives -0.43 AA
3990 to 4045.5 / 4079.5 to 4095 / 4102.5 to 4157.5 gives 1.19 AA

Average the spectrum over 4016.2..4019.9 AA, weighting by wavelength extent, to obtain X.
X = 18.9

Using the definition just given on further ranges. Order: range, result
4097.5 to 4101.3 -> 10.4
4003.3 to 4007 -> 17.8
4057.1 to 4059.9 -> 17.3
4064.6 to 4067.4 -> 17.7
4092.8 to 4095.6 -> 15.8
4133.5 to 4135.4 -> 18.9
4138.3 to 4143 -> 19.6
